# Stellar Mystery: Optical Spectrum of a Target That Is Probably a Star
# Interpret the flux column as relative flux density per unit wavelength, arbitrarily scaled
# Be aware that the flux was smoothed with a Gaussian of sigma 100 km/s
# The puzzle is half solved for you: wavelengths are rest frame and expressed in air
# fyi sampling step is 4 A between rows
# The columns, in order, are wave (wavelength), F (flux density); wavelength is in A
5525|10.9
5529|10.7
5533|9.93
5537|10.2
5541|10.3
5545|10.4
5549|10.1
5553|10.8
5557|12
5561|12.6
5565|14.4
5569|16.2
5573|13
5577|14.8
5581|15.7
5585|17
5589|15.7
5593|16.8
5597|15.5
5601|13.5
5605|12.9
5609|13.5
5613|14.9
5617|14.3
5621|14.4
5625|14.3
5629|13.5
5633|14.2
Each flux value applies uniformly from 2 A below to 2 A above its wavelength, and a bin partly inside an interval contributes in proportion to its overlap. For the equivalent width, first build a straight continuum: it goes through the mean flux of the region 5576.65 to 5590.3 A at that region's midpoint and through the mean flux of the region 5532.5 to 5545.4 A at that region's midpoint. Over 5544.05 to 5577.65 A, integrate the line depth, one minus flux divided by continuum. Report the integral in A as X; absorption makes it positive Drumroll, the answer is 1.0 A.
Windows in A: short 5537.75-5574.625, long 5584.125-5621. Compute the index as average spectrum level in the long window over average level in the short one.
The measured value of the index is 1.22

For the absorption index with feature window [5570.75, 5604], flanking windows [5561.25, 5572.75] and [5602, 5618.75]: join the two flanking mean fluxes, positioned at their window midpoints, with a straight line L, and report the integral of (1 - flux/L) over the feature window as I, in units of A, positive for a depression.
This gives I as -2.3 A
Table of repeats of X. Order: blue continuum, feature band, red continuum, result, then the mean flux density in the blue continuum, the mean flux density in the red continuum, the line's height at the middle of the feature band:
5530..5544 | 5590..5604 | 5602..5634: -2.32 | 10.2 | 14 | 13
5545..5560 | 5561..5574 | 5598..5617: -2.84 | 11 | 13.9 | 11.8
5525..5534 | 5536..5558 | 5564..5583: 2.92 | 10.5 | 14.8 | 12.2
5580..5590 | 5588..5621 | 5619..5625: 1.42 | 16.2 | 14.4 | 15.2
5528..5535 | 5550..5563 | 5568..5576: 1.18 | 10.3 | 14.4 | 12.8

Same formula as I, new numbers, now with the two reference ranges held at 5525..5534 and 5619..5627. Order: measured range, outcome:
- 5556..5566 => -1.0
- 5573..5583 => -1.8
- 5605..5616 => -0.1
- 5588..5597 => -2.1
